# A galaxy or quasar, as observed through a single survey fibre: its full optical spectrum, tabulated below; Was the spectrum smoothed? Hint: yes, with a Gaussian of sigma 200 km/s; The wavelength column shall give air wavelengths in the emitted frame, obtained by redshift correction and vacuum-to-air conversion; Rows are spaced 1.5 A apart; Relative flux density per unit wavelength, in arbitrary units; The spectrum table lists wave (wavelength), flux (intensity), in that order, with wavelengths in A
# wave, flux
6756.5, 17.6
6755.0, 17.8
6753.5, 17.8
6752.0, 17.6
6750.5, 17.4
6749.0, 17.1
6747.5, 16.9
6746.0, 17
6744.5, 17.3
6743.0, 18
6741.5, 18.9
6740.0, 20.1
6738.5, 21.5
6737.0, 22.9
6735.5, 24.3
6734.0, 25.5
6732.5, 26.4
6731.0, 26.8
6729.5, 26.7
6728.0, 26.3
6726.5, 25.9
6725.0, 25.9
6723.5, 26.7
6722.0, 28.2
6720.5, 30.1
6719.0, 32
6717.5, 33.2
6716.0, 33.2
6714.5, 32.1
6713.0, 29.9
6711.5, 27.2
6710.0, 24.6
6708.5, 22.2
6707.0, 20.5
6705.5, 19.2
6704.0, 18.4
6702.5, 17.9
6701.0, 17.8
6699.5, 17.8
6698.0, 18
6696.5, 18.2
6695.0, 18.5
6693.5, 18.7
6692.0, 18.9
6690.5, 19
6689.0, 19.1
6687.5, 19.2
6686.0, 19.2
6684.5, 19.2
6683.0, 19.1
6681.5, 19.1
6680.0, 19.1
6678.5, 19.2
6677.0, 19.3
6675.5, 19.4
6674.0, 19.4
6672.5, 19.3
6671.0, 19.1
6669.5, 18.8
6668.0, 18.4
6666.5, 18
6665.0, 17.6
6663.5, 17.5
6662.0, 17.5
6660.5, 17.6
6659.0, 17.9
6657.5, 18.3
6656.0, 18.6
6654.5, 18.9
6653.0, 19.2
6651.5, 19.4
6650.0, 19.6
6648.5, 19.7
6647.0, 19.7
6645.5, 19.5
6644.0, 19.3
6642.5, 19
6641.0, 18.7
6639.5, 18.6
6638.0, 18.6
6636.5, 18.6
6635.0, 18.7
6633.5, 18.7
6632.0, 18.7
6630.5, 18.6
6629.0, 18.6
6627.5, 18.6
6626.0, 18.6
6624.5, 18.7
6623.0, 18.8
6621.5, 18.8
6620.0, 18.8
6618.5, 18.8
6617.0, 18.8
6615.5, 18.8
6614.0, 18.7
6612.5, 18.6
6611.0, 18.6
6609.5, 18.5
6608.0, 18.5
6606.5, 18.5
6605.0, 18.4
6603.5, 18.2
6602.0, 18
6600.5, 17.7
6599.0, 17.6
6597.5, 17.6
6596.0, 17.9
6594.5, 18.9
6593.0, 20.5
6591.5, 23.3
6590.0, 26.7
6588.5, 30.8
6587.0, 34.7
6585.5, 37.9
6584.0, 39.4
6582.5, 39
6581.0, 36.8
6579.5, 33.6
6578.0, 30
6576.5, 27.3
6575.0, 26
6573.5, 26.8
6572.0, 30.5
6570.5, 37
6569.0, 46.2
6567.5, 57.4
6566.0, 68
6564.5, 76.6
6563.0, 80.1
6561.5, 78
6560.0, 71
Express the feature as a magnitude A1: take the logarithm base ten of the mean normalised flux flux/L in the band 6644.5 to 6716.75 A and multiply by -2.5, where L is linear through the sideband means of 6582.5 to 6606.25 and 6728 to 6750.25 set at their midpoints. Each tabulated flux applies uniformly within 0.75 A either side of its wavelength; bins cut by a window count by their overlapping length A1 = 0.13 mag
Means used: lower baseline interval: 24.2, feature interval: 20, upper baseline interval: 21.5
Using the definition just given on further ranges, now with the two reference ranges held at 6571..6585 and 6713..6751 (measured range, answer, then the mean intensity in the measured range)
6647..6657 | 0.43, 19.2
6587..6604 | 0.42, 21.3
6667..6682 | 0.40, 19.1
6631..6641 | 0.49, 18.7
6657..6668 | 0.49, 17.8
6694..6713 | 0.26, 20.4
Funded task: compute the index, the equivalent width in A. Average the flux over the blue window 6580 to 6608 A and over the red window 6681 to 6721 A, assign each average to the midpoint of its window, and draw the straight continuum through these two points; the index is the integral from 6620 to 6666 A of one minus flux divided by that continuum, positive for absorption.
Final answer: 9.82 A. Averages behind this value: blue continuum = 25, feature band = 18.7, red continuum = 22.3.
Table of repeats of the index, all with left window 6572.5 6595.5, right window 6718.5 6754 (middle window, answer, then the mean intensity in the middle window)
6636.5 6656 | 5.7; 19.1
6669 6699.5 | 7.6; 19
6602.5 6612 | 3.4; 18.4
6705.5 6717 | -1.3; 26.7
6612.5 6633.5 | 7.0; 18.7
